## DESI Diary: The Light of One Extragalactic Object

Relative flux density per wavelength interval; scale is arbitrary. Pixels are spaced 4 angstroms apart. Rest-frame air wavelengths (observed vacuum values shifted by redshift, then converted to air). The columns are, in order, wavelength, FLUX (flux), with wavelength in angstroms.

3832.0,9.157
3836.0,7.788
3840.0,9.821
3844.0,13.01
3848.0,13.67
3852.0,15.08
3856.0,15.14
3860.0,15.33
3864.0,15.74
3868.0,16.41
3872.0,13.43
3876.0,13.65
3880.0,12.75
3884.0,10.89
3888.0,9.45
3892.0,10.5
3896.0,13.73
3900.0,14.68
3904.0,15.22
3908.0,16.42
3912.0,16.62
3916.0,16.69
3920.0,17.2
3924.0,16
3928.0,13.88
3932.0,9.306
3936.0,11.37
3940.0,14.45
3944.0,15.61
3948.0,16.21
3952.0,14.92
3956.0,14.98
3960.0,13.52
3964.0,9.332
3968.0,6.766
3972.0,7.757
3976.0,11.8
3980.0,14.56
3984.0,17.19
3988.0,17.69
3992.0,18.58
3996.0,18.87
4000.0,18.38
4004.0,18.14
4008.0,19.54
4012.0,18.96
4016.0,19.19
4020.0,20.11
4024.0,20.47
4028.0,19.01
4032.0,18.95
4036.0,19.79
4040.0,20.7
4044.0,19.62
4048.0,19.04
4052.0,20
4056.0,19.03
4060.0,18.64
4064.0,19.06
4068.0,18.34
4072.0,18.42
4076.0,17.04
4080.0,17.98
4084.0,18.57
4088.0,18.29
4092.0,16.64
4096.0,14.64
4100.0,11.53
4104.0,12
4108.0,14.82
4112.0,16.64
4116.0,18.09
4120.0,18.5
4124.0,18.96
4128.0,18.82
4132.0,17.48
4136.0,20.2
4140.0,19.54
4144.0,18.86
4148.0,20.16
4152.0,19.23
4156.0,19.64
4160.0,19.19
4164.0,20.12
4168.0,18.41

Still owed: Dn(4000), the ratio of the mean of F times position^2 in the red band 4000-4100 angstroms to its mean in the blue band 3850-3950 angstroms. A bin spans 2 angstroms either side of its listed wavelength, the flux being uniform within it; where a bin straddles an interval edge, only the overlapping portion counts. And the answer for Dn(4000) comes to 1.41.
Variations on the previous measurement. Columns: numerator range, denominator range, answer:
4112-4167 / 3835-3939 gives 1.58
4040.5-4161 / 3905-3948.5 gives 1.32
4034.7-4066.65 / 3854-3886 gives 1.50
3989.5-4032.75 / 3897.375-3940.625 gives 1.36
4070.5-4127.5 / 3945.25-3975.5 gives 1.48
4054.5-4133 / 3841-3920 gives 1.35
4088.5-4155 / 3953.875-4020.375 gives 1.19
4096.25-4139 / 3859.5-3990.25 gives 1.34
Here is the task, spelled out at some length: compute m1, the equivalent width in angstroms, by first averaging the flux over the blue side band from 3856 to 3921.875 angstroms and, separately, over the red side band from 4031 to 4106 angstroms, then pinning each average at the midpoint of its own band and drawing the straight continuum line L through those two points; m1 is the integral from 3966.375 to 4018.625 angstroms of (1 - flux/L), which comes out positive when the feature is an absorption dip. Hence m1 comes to 1.0 angstroms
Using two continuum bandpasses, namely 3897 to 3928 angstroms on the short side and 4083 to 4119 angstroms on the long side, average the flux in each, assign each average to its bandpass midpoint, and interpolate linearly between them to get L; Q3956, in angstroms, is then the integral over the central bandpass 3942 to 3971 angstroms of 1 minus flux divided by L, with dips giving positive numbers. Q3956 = 5.5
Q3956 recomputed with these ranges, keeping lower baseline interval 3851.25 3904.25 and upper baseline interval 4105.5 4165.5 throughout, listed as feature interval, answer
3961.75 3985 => 6.8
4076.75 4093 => -0.2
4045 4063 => -2.3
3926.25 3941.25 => 2.7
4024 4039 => -2.6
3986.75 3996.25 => -1.5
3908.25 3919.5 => -1.9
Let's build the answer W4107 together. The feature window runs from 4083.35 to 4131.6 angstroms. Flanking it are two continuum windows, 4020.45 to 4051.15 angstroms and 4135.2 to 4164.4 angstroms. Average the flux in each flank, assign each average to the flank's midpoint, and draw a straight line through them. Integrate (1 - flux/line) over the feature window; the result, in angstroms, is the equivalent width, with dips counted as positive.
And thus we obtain 7.8 angstroms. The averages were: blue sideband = 19.7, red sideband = 19.6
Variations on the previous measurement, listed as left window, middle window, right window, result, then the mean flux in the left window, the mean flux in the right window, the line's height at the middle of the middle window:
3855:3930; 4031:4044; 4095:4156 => -2.9 angstroms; 14.4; 17.4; 16.3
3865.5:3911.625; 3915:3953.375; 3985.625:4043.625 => 2.5 angstroms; 13.5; 19.2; 15.6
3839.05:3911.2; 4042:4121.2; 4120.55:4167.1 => 2.6 angstroms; 13.7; 19.2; 18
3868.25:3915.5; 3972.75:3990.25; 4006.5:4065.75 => 2.5 angstroms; 13.6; 19.5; 17.3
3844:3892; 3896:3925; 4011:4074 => -1.8 angstroms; 13.6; 19.3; 15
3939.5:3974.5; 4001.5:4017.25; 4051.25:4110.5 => -5.0 angstroms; 12.5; 16.9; 14.4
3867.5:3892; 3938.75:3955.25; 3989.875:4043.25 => 0.5 angstroms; 12.4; 19.3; 15.8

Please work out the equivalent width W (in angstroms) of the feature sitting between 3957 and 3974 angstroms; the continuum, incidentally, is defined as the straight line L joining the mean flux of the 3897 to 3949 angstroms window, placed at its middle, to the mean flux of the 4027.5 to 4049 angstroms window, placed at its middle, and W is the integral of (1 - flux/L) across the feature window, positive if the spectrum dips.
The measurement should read 7.1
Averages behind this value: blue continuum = 14.8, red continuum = 19.6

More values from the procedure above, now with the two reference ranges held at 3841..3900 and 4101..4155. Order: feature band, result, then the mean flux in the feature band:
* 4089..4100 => 1.4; 15.1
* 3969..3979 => 3.5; 9.96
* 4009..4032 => -5.0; 19.5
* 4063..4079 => -1.2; 18.1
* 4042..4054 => -2.2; 19.6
